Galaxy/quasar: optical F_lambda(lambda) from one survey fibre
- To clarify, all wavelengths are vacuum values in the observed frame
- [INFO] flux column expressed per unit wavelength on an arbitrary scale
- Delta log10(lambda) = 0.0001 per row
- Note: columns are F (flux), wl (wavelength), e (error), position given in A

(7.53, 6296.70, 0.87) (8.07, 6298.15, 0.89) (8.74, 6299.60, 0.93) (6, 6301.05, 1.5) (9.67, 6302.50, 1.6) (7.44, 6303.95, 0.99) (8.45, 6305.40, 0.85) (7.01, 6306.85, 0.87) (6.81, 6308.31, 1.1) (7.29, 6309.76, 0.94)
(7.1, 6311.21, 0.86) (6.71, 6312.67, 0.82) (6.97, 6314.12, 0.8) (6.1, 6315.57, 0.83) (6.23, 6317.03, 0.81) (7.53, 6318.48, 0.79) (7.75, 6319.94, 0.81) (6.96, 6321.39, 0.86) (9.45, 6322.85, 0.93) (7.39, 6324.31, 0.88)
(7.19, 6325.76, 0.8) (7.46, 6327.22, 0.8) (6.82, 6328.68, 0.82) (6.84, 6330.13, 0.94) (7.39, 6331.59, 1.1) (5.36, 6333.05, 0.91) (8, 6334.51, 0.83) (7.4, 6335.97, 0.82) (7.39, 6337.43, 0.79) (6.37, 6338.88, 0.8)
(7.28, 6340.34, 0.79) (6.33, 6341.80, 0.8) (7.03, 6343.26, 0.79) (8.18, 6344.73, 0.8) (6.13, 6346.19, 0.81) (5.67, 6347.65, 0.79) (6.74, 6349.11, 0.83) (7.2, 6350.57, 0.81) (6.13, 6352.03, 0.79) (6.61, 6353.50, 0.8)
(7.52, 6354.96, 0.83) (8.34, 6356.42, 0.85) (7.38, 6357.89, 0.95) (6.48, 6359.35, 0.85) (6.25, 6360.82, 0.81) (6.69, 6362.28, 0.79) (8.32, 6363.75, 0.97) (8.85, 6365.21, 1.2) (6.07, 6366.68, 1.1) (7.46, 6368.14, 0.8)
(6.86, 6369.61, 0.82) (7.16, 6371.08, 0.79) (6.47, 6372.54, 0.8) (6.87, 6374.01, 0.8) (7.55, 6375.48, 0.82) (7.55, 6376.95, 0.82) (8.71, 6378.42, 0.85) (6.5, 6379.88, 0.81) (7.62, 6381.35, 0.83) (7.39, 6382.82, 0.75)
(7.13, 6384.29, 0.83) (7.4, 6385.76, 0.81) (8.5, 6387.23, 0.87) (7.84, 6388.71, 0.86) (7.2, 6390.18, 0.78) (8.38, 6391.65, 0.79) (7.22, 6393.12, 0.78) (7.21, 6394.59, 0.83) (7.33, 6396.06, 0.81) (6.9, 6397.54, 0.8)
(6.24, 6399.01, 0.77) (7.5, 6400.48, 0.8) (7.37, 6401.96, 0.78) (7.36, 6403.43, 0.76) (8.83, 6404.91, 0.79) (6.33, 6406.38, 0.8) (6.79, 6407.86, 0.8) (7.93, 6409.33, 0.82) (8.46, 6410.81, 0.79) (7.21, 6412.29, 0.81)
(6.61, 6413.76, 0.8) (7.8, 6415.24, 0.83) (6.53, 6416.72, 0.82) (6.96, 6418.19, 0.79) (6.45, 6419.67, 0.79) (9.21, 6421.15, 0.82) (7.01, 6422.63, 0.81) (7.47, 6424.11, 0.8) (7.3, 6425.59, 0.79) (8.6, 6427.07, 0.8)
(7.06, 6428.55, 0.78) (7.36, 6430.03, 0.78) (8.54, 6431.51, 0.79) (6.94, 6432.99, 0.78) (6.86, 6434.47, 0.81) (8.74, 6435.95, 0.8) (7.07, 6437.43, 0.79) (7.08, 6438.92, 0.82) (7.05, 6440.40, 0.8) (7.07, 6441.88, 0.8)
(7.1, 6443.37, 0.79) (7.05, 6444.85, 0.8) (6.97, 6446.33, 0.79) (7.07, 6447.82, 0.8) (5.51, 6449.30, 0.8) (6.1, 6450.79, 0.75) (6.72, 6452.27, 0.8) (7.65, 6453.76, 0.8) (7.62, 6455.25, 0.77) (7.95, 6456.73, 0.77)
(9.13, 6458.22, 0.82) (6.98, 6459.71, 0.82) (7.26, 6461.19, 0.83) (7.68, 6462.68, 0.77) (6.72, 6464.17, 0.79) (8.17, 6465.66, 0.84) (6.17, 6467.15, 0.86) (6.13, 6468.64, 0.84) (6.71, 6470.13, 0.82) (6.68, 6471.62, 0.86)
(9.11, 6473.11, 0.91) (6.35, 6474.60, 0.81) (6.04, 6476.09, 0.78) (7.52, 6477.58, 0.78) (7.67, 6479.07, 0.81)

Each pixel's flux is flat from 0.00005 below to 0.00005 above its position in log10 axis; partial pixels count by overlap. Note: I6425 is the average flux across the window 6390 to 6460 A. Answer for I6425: 7.33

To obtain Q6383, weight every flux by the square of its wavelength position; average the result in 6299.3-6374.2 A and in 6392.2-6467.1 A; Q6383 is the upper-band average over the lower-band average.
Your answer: 1.1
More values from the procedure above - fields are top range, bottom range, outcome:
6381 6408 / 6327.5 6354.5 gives 1.10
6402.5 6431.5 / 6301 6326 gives 1.05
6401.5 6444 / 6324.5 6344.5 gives 1.08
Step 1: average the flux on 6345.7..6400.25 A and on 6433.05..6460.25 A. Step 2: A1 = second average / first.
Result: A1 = 1.00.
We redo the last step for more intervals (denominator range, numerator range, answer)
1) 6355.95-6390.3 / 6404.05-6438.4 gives 1.02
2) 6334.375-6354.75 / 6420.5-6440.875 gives 1.10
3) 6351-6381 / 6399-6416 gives 1.03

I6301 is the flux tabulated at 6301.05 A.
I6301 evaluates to 6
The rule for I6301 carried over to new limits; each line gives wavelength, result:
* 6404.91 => 8.83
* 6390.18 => 7.2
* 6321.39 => 6.96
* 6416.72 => 6.53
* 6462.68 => 7.68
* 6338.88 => 6.37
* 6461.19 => 7.26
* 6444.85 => 7.05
